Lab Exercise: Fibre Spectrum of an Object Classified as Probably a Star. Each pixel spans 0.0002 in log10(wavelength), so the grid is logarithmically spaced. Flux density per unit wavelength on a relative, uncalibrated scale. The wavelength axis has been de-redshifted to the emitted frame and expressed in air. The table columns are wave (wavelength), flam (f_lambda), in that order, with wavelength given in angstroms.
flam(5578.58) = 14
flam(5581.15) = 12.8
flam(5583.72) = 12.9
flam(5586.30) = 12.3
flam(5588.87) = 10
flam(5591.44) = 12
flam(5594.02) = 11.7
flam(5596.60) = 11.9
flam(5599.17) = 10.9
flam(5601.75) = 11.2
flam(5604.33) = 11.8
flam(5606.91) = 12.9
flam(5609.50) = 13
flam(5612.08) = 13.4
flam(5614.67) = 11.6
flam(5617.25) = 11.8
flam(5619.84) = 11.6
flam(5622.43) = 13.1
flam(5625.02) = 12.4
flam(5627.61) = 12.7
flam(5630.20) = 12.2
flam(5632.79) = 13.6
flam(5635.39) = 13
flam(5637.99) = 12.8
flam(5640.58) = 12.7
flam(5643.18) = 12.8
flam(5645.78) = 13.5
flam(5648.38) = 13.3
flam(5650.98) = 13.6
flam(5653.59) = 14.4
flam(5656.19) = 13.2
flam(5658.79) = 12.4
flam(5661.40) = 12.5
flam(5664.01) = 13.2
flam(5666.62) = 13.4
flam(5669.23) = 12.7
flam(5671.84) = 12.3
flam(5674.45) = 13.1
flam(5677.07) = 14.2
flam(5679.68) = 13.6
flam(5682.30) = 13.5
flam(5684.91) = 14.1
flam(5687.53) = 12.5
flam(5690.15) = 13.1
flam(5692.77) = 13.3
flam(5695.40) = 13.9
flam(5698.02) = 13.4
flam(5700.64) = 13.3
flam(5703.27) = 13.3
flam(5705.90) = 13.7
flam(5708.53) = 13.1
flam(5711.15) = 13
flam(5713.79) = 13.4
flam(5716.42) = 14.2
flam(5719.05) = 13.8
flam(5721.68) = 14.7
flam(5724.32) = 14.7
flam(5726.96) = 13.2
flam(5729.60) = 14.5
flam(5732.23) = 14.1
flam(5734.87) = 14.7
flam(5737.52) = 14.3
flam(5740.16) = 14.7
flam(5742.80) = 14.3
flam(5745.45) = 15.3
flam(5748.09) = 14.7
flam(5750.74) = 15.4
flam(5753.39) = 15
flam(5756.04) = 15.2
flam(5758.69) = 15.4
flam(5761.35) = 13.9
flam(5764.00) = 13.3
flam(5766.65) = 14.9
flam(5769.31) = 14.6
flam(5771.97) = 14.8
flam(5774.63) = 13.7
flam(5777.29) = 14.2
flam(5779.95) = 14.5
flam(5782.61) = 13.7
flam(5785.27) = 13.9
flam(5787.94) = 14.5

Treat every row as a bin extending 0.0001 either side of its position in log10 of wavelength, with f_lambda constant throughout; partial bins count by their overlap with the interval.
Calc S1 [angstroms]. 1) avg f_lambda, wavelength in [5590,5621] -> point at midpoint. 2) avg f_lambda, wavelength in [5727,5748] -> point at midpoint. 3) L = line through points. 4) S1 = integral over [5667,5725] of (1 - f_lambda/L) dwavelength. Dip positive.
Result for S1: 0.9 angstroms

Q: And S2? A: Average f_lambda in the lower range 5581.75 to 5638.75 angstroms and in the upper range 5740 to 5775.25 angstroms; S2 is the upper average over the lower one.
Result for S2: 1.20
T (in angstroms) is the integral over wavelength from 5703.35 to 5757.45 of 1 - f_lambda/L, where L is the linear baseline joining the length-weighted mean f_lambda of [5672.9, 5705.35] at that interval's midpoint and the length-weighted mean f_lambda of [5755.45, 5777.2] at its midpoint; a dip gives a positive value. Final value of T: -1.2 angstroms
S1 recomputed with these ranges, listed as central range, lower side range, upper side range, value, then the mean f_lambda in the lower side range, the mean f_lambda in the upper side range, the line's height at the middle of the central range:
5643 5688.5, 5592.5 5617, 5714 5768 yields -0.43 angstroms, 12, 14.5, 13.1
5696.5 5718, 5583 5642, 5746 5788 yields 0.29 angstroms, 12.2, 14.5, 13.6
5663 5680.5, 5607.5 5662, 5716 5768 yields 0.29 angstroms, 12.8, 14.5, 13.4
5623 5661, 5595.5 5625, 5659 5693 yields -1.22 angstroms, 12.1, 13.2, 12.6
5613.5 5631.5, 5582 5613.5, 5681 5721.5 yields 0.23 angstroms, 12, 13.5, 12.4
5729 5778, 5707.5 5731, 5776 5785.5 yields -2.06 angstroms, 13.9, 14.1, 14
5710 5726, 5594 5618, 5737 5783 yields -0.09 angstroms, 12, 14.6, 13.9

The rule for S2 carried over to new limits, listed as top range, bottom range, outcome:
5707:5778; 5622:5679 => 1.10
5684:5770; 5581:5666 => 1.12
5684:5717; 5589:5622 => 1.12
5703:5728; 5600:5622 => 1.13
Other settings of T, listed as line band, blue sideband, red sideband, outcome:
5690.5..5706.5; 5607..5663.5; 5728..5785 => 0.31 angstroms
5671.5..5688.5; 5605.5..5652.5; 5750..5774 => 0.13 angstroms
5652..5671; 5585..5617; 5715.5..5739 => -0.12 angstroms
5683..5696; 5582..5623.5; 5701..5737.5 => 0.04 angstroms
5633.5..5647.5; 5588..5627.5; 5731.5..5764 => -0.41 angstroms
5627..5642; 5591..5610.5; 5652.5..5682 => -0.34 angstroms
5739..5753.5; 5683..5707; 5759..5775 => -0.88 angstroms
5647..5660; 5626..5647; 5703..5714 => -0.39 angstroms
